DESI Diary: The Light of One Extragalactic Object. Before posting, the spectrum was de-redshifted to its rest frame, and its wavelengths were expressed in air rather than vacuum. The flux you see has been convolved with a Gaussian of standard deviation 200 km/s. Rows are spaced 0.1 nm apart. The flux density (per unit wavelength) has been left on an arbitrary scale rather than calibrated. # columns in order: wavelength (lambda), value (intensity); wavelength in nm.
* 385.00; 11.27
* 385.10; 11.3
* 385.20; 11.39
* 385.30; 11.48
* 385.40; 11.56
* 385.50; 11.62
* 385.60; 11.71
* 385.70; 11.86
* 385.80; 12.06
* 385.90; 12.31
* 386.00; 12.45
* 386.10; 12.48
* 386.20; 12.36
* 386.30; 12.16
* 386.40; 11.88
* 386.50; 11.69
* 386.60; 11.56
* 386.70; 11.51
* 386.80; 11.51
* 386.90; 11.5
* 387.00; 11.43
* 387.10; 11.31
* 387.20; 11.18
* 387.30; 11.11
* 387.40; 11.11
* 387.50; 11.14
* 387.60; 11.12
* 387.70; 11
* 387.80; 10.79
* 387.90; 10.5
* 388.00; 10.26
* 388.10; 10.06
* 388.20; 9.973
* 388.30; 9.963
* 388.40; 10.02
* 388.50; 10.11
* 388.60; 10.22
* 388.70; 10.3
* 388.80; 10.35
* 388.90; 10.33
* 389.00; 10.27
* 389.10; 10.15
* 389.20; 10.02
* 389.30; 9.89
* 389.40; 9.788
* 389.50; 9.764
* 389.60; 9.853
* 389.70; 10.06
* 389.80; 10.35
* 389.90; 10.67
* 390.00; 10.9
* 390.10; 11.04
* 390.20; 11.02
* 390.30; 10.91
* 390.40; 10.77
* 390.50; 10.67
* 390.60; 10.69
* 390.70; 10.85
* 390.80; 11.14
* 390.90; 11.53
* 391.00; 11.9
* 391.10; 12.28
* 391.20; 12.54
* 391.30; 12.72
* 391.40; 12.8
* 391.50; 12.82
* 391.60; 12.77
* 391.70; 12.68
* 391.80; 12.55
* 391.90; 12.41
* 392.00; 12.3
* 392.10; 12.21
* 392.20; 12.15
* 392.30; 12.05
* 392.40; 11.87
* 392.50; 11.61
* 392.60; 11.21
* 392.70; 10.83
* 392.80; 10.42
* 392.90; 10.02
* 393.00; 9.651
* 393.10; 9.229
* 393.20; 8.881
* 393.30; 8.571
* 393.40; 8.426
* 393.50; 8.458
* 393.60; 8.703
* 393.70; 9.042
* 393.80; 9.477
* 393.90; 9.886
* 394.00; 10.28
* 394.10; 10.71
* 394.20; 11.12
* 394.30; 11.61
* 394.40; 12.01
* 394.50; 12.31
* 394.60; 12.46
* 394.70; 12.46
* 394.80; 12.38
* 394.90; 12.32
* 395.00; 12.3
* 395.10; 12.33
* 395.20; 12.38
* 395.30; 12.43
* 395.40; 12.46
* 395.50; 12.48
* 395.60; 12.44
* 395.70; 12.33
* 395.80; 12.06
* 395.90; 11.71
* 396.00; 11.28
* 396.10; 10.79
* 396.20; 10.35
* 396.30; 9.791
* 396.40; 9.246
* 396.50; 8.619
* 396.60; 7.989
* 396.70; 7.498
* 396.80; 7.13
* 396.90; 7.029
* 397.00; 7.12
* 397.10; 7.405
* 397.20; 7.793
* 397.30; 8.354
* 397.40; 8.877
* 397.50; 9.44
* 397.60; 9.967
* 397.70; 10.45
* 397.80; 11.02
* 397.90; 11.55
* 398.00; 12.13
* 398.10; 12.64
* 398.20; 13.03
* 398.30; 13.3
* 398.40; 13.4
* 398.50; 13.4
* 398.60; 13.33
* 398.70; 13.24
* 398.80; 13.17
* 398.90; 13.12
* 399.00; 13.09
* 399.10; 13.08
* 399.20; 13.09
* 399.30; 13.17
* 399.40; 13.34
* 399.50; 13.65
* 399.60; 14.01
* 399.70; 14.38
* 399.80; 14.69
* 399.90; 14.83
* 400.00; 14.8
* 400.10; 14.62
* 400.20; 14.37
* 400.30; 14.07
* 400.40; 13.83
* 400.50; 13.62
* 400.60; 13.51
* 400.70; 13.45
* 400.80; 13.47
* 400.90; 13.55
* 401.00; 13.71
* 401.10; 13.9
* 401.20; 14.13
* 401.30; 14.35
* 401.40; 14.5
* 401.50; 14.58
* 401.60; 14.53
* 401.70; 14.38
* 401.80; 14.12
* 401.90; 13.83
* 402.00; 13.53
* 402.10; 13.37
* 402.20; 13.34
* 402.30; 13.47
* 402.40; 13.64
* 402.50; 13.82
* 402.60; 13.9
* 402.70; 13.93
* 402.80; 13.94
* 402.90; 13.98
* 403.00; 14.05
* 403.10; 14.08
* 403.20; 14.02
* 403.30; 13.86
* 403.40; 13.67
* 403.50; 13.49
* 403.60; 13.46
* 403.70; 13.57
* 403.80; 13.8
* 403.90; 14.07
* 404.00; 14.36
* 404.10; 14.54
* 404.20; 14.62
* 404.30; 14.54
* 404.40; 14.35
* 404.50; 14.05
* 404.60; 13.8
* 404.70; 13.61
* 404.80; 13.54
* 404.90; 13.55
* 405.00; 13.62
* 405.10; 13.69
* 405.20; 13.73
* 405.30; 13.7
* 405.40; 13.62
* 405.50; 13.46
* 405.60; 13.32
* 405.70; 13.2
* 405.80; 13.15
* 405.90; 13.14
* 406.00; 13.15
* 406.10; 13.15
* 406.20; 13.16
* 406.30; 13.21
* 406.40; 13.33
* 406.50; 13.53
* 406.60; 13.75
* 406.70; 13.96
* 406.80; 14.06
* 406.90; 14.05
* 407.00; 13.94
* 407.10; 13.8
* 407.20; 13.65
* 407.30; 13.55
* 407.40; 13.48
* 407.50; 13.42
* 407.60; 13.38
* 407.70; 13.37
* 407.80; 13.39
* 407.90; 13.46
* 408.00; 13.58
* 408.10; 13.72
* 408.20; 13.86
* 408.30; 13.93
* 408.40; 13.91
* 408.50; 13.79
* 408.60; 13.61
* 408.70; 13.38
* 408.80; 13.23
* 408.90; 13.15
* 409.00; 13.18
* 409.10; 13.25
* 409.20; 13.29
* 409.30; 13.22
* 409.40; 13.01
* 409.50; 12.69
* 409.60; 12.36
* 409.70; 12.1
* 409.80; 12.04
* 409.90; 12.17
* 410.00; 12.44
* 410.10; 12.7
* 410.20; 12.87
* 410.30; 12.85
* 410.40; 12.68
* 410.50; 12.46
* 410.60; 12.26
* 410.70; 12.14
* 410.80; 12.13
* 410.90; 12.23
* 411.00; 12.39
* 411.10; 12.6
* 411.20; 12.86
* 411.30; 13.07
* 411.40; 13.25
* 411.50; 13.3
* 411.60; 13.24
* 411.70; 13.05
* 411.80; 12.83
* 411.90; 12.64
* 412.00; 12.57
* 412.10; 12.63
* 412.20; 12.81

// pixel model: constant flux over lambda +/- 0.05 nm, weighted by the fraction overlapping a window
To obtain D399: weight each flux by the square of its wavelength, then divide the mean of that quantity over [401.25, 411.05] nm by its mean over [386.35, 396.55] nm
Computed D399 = 1.3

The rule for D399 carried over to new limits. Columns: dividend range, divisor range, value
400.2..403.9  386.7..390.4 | 1.40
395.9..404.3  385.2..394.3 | 1.22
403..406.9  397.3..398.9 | 1.20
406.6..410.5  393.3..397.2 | 1.36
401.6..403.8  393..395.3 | 1.34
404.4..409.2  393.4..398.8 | 1.32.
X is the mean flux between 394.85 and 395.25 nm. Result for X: 12.3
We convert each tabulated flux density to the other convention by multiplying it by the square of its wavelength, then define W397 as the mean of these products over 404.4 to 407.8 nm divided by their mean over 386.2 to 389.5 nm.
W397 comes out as 1.38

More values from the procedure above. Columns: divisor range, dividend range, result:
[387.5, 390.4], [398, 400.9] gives 1.38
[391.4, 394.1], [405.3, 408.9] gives 1.35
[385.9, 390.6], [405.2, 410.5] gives 1.35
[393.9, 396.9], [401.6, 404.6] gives 1.31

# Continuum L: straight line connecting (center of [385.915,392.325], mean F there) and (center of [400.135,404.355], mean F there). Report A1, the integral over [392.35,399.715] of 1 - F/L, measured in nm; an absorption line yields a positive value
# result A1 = 0.94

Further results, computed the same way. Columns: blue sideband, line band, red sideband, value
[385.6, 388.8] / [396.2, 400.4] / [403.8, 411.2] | 0.266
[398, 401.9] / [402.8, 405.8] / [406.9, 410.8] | -0.084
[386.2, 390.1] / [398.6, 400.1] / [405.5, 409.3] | -0.168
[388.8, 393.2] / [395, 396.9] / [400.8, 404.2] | 0.250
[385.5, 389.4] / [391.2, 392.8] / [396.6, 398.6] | -0.231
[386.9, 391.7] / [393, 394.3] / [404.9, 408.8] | 0.232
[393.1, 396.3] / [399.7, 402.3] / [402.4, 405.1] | -0.198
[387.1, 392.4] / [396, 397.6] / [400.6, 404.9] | 0.504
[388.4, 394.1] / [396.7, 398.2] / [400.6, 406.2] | 0.355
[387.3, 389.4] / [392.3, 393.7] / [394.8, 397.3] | 0.061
